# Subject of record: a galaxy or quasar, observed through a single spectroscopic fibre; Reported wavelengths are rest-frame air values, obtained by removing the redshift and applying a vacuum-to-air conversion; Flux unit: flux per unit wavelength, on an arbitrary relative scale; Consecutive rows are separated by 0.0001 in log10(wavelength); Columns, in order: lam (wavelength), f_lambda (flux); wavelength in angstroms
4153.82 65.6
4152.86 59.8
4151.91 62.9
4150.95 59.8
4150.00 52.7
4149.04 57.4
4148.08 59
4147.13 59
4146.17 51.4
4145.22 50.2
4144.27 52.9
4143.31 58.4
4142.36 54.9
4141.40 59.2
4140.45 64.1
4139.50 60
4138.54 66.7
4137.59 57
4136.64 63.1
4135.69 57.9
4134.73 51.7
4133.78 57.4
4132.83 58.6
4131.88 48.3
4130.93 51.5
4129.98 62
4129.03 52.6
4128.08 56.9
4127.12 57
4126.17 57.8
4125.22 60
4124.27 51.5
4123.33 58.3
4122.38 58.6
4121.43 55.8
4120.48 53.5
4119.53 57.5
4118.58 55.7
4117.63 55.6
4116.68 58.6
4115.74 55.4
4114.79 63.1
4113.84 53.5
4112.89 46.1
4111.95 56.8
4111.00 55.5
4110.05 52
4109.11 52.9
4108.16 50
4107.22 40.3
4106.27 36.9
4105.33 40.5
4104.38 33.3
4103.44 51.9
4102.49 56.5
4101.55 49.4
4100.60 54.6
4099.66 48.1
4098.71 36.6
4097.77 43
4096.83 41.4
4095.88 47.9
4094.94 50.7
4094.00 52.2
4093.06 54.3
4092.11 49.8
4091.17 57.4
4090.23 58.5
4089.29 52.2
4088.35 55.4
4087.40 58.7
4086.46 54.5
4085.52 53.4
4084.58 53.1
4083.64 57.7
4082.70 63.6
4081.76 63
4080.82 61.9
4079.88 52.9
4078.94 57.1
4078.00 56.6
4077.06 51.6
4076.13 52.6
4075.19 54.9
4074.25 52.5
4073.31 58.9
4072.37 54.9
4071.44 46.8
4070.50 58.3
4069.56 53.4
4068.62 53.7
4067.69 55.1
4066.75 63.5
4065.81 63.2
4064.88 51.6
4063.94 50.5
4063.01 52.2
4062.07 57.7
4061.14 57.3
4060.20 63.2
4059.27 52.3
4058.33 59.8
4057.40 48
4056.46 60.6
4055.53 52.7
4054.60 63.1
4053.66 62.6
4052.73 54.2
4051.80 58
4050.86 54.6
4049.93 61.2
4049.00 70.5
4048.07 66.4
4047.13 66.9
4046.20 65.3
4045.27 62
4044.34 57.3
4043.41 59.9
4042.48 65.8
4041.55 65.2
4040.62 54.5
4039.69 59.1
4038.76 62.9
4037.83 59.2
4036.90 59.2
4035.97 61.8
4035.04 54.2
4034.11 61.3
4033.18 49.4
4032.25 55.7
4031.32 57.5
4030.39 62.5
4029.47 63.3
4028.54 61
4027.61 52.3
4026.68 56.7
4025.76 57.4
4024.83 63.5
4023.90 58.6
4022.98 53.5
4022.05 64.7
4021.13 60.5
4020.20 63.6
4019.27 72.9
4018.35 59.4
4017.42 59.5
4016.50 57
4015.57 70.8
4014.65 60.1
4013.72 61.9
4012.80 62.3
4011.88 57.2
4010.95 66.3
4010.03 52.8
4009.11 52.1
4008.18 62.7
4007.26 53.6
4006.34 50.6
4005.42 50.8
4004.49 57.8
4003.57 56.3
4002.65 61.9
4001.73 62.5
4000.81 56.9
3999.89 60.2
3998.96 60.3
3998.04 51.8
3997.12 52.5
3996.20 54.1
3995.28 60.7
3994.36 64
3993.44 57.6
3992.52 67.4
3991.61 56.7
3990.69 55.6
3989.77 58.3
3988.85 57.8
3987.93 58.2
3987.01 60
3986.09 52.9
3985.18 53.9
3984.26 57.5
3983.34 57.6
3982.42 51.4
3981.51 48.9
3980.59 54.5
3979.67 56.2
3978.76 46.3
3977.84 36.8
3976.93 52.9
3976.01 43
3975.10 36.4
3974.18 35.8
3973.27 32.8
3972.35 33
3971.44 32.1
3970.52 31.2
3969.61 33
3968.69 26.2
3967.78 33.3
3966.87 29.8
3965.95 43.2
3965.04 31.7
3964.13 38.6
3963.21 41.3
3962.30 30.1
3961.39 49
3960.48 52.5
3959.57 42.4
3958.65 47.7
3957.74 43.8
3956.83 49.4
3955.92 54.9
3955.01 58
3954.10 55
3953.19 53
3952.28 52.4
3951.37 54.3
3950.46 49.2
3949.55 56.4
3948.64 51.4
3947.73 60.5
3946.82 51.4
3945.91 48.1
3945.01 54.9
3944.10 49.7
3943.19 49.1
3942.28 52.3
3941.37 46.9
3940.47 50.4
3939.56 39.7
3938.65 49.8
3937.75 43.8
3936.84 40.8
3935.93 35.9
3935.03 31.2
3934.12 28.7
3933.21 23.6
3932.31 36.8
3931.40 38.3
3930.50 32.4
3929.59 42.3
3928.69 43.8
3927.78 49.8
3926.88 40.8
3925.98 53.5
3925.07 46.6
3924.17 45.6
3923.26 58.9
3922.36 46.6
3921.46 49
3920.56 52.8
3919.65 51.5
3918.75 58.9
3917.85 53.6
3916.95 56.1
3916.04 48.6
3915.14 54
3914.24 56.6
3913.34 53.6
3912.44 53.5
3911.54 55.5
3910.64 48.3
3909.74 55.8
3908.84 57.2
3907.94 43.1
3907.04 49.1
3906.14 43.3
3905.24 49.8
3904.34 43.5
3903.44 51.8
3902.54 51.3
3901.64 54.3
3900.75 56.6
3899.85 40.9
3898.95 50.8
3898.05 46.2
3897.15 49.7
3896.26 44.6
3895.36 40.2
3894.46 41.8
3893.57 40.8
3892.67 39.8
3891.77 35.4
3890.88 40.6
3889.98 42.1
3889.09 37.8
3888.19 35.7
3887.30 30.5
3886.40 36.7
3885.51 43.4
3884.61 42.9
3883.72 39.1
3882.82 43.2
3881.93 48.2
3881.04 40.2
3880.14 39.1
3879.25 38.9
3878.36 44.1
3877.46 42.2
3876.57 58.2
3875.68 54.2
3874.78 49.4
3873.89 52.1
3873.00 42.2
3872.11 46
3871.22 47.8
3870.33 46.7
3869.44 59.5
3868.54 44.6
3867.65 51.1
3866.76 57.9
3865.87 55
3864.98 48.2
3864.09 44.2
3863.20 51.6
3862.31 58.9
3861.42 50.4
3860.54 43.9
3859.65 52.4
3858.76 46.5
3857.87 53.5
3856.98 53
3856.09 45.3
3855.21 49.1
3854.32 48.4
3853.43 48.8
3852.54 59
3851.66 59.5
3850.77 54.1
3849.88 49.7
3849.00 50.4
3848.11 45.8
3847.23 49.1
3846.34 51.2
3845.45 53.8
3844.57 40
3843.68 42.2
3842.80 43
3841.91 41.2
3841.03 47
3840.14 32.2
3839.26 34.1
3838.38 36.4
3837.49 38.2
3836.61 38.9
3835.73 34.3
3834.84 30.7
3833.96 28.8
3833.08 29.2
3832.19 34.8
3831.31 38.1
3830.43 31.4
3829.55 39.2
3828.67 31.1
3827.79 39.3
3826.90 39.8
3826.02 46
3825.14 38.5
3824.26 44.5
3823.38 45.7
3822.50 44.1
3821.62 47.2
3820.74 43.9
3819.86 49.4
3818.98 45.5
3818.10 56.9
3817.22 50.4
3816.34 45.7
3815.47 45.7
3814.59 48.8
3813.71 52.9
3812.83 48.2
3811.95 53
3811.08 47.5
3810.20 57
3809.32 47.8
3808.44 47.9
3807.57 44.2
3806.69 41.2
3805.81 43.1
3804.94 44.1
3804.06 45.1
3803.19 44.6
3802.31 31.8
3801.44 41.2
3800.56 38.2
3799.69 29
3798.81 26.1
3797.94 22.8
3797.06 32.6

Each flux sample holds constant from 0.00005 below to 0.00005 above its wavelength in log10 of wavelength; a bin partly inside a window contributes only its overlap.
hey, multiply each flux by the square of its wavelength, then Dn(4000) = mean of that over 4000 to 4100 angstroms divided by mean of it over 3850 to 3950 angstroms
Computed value 1.3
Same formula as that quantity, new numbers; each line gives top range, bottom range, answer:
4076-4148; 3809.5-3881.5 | 1.35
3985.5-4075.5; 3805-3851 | 1.50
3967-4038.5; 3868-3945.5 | 1.25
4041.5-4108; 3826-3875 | 1.35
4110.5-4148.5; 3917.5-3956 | 1.31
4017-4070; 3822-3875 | 1.45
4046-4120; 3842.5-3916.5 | 1.26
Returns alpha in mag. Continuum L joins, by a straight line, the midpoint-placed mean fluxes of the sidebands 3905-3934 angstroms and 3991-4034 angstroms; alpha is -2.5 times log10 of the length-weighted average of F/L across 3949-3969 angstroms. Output 0.16 mag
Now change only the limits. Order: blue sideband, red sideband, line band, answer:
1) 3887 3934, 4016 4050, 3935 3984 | 0.15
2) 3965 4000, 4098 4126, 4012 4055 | -0.21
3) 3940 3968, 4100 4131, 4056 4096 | -0.07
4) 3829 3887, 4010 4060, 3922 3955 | 0.13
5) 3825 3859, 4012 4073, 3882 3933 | 0.04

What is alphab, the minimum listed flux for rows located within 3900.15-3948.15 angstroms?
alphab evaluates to 23.6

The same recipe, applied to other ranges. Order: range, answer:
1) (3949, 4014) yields 26.2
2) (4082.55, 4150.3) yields 33.3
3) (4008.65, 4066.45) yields 48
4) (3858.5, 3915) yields 30.5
